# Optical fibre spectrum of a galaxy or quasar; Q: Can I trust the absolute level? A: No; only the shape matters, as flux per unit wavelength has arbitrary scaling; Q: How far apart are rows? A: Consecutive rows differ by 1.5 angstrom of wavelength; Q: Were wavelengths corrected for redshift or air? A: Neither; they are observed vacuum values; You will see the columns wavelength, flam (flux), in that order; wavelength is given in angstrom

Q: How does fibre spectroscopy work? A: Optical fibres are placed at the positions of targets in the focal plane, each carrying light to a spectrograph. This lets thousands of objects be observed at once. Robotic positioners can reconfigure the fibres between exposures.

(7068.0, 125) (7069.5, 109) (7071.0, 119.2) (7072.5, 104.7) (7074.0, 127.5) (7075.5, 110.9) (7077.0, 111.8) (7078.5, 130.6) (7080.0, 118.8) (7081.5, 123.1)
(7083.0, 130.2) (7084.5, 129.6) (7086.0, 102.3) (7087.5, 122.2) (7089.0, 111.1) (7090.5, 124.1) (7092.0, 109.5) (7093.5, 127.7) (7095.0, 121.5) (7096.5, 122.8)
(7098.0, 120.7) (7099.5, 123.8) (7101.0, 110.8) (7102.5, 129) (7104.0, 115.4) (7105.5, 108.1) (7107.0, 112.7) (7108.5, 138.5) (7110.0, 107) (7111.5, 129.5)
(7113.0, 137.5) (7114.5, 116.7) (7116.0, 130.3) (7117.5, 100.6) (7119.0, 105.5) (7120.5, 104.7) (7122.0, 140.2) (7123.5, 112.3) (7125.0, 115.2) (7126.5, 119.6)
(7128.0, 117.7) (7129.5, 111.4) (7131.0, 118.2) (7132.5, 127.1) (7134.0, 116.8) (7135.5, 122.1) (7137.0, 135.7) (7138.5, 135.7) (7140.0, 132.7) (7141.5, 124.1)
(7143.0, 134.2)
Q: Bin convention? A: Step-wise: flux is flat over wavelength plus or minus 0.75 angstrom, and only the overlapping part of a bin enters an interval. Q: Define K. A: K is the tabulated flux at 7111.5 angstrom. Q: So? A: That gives 129.5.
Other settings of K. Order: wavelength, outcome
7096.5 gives 122.8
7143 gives 134.2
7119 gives 105.5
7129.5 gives 111.4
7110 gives 107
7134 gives 116.8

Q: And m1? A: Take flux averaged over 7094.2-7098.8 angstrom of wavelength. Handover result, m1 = 122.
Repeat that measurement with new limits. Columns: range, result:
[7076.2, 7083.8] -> 123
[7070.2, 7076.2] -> 116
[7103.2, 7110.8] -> 117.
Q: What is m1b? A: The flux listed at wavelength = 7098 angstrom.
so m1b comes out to 120.7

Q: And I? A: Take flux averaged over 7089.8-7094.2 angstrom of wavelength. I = 120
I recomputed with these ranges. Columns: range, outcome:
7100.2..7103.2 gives 120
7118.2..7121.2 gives 105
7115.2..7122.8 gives 116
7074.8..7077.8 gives 112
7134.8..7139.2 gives 131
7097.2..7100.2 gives 122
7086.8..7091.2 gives 119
